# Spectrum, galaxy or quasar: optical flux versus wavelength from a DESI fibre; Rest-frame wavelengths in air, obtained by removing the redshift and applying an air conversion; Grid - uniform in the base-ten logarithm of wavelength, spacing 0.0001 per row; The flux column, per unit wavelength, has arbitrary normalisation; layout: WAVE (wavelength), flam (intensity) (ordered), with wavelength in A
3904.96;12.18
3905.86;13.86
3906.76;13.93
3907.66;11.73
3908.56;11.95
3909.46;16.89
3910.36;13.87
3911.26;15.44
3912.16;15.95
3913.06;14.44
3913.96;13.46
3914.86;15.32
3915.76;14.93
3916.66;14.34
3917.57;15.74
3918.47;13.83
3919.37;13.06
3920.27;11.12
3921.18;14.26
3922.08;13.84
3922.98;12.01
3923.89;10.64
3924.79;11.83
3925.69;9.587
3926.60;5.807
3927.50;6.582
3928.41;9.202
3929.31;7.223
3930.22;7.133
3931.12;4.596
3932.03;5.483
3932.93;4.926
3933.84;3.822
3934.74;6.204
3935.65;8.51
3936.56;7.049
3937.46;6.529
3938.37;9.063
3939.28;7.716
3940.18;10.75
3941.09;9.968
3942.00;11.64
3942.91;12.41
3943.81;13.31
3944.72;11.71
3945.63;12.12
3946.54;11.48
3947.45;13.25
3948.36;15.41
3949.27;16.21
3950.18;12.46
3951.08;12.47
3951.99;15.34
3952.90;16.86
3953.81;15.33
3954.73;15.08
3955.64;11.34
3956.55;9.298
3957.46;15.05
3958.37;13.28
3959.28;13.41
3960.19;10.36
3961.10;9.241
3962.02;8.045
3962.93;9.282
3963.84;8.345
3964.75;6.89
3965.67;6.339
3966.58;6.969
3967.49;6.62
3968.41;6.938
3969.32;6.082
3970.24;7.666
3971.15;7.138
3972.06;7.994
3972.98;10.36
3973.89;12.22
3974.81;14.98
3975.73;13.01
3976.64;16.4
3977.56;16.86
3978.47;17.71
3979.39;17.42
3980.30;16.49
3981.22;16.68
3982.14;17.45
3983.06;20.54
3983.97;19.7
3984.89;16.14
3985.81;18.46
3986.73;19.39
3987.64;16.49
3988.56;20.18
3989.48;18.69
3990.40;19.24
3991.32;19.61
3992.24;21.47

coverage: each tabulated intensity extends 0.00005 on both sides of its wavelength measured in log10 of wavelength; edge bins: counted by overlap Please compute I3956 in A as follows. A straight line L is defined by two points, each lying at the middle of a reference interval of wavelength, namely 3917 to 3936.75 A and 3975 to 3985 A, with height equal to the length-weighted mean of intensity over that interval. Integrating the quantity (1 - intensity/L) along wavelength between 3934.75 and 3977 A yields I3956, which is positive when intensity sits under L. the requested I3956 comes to 7.7 A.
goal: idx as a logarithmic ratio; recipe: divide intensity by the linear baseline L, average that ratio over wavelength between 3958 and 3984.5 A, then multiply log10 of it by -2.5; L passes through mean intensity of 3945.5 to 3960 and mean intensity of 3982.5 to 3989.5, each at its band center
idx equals 0.37 mag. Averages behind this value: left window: 13.6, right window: 18.7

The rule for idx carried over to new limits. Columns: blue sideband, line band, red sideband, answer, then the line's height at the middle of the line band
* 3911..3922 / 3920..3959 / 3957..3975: 0.096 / 12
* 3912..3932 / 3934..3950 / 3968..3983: 0.130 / 12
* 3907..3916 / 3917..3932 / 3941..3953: 0.334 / 13.9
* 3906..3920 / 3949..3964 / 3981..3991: 0.320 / 16.8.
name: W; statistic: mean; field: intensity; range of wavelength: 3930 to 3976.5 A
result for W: 10.2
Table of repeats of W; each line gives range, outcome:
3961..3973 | 7.56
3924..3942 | 7.64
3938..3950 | 12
